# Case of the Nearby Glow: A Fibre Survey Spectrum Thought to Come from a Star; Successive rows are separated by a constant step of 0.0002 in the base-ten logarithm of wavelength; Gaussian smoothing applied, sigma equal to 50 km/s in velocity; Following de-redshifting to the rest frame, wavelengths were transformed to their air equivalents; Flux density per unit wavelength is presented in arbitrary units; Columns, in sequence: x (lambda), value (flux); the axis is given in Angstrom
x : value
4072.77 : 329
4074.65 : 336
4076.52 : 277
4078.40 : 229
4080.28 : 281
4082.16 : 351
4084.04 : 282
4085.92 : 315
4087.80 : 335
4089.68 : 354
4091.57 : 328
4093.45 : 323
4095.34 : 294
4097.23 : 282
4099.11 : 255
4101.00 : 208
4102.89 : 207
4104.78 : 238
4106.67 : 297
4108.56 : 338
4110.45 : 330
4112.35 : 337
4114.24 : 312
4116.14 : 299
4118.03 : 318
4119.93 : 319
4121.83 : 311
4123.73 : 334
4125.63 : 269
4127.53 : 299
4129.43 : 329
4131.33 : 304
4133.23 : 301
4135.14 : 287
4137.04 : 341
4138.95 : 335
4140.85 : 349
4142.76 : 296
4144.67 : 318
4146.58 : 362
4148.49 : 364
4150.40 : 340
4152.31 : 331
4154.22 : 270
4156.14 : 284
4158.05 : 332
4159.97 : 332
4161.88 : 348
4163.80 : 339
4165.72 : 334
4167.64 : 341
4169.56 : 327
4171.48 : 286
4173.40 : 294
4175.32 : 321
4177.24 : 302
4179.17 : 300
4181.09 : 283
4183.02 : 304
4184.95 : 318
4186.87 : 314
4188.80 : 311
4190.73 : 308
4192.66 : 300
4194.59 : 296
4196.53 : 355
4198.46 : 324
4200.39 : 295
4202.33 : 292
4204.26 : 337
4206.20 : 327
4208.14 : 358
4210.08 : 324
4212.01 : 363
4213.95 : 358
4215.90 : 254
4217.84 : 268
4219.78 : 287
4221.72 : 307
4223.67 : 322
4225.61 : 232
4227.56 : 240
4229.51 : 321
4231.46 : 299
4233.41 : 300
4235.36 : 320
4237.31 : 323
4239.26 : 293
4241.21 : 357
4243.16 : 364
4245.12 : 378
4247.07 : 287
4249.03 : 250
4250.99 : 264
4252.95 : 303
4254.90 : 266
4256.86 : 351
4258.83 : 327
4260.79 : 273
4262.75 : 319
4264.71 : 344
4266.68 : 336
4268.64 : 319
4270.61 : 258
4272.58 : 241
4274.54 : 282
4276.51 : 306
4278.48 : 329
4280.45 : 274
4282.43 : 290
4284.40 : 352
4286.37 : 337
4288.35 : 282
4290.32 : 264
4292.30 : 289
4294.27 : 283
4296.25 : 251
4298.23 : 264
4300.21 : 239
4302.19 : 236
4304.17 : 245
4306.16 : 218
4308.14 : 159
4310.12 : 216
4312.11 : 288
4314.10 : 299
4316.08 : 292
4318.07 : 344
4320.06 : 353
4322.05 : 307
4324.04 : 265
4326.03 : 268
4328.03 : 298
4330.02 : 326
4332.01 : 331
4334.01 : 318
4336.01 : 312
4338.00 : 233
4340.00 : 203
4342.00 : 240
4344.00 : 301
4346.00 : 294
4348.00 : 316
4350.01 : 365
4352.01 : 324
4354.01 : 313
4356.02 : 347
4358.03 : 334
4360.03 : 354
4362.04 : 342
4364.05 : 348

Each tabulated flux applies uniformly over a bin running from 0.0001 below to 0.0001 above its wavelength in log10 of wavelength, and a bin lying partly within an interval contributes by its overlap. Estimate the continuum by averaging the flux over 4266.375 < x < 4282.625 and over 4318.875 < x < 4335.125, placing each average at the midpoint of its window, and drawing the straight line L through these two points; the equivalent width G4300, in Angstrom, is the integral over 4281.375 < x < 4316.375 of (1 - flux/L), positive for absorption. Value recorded 3.8 Angstrom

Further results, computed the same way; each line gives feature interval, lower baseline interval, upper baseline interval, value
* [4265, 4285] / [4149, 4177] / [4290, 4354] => -0.50 Angstrom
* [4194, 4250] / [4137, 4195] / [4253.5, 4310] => -1.95 Angstrom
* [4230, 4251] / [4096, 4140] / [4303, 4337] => -1.81 Angstrom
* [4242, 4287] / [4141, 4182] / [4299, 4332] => -2.71 Angstrom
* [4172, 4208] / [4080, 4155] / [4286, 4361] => -1.17 Angstrom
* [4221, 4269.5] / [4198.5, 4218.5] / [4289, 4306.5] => -2.57 Angstrom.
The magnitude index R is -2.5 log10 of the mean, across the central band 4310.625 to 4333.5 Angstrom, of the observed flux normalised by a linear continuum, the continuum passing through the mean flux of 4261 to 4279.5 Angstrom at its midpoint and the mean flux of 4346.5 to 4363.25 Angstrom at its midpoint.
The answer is 0.06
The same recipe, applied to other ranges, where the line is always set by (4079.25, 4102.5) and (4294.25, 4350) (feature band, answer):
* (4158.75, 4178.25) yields -0.112 mag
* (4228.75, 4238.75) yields -0.098 mag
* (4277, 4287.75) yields -0.125 mag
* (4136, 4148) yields -0.142 mag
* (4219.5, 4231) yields 0.001 mag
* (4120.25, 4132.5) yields -0.048 mag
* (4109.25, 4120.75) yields -0.084 mag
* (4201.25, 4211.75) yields -0.150 mag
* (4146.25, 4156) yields -0.122 mag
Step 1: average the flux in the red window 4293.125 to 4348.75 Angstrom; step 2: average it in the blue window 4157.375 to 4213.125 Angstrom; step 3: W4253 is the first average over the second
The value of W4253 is 0.86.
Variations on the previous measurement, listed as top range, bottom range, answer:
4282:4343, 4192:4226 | 0.89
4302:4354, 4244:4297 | 0.95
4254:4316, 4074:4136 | 0.94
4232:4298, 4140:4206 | 0.95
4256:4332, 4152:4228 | 0.93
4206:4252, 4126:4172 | 0.95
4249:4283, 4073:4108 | 1.03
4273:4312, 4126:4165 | 0.84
